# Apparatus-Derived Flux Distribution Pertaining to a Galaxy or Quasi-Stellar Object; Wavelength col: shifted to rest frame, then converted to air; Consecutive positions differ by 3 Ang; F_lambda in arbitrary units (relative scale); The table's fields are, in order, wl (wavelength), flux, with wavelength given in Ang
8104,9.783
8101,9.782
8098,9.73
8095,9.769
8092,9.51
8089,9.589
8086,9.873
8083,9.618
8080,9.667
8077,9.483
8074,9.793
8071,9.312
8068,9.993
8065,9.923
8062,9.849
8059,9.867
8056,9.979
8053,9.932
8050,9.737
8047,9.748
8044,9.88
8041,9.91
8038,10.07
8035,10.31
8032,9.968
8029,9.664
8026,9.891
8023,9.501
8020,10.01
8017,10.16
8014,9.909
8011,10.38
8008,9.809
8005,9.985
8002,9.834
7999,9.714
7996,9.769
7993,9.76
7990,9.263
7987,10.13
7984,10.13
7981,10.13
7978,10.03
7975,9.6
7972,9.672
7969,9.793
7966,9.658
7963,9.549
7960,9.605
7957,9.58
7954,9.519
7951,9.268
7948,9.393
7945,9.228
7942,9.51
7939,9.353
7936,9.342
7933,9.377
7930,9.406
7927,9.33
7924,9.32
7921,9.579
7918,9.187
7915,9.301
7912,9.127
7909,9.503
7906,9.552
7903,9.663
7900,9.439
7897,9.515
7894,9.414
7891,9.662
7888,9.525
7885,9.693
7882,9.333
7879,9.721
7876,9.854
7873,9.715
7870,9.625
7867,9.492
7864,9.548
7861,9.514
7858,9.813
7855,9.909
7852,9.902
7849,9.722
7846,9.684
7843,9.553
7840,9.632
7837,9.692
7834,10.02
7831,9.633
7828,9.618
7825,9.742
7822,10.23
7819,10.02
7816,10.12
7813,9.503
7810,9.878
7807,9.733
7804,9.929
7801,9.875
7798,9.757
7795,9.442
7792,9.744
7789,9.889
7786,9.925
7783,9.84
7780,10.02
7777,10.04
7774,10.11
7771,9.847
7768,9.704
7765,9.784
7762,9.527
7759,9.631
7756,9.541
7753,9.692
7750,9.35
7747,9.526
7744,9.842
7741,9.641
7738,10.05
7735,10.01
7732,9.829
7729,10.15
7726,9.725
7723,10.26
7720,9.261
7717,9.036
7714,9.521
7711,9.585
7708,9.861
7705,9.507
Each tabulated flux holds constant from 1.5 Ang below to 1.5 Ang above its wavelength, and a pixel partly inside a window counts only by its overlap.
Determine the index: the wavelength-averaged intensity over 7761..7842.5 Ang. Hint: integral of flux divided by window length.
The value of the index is 9.82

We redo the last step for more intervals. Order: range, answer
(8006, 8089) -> 9.86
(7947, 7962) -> 9.48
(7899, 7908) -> 9.55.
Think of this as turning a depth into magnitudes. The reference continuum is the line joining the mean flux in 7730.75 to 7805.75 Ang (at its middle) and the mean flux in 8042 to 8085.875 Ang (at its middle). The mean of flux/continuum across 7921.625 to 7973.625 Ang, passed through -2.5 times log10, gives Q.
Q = 0.04 mag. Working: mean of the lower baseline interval 9.78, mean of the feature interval 9.47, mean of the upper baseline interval 9.77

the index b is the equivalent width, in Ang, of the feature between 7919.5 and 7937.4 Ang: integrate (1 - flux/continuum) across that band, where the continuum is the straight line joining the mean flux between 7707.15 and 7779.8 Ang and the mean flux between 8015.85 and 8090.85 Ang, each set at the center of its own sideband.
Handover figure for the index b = 0.7 Ang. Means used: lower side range 9.73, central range 9.39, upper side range 9.83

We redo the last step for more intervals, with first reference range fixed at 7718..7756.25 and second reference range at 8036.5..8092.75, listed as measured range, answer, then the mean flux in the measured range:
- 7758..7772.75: 0.1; 9.71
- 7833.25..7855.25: 0.0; 9.75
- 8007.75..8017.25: -0.3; 10.1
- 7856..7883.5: 0.4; 9.63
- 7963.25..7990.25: -0.2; 9.84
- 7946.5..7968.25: 0.6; 9.52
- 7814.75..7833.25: -0.3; 9.9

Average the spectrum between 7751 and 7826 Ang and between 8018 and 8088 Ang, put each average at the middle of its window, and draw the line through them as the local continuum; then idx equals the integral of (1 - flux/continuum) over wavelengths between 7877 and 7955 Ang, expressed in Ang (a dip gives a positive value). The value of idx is 3.1 Ang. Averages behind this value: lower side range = 9.82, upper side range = 9.83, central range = 9.44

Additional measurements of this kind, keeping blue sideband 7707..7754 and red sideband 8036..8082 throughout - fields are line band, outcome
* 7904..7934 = 1.2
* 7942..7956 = 0.6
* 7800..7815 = -0.1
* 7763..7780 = -0.3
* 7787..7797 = 0.0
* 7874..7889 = 0.2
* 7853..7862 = 0.0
